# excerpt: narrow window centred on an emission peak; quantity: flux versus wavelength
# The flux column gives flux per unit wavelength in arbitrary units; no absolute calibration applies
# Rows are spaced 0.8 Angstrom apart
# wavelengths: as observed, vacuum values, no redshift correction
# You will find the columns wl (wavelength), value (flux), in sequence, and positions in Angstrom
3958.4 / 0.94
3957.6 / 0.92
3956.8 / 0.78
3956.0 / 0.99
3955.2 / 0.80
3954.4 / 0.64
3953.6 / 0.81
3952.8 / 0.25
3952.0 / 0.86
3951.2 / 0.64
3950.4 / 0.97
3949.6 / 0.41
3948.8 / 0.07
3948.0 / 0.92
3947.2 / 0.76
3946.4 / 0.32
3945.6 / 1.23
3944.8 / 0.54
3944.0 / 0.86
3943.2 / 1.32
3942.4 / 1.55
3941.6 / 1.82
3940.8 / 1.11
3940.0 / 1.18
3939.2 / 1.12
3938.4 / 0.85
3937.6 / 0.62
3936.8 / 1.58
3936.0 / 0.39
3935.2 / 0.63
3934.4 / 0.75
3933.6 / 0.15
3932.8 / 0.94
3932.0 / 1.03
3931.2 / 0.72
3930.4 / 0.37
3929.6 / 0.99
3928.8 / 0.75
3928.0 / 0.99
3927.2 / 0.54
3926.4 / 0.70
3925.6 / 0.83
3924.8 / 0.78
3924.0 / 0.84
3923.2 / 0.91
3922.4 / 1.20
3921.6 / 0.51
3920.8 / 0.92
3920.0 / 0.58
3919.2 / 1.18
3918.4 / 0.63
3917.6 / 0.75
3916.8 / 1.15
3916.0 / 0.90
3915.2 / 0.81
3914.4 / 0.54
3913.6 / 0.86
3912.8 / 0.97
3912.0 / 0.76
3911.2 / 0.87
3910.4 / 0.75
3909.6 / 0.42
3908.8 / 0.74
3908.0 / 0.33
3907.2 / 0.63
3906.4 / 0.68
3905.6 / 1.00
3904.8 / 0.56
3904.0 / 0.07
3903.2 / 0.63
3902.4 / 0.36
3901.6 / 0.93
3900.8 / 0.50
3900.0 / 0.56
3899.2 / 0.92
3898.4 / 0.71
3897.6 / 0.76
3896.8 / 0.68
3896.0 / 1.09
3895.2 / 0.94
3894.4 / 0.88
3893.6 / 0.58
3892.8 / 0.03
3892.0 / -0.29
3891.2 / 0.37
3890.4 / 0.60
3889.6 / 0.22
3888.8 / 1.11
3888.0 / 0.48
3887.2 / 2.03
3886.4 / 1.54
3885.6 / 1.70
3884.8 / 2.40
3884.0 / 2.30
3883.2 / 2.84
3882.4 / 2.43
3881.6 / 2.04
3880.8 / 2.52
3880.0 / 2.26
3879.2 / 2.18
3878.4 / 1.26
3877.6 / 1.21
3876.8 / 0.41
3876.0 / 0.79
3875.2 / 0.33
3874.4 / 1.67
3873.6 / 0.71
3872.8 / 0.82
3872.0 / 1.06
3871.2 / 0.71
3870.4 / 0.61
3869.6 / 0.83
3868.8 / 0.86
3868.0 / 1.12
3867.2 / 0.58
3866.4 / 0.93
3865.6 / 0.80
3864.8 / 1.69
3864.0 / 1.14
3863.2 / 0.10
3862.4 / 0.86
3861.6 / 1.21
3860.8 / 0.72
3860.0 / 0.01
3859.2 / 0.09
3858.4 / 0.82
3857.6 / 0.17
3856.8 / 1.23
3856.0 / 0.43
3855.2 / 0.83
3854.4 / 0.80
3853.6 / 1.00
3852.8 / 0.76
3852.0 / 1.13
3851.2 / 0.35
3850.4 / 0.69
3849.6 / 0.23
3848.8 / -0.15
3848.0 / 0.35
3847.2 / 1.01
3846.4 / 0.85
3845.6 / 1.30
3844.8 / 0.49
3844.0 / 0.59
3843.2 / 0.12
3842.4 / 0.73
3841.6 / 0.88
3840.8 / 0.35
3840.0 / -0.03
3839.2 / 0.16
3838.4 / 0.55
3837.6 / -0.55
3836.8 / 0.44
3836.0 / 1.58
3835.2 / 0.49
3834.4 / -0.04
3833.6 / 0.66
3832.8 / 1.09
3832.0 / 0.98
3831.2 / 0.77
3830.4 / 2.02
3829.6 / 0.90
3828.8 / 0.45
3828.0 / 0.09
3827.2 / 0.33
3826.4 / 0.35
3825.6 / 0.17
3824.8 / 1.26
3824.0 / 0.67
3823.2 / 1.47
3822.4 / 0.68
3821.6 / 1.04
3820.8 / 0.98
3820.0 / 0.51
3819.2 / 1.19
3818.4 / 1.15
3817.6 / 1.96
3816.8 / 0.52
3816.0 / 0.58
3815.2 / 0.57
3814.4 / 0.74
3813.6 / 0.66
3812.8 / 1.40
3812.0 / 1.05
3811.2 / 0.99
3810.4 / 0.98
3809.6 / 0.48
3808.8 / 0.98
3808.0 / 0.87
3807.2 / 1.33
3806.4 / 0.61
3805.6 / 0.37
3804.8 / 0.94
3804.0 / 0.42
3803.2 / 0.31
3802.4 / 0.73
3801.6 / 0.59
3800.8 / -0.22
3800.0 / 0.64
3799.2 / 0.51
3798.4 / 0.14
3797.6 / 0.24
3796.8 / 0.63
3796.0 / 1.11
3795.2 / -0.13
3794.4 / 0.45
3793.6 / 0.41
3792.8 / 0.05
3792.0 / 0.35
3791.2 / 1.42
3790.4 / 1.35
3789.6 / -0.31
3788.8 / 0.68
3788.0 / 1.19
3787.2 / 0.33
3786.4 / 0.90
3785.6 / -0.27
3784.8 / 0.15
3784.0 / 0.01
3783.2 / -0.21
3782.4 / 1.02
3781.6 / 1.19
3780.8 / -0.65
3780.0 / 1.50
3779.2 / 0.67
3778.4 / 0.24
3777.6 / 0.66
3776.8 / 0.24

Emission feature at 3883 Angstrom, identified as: [O II]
